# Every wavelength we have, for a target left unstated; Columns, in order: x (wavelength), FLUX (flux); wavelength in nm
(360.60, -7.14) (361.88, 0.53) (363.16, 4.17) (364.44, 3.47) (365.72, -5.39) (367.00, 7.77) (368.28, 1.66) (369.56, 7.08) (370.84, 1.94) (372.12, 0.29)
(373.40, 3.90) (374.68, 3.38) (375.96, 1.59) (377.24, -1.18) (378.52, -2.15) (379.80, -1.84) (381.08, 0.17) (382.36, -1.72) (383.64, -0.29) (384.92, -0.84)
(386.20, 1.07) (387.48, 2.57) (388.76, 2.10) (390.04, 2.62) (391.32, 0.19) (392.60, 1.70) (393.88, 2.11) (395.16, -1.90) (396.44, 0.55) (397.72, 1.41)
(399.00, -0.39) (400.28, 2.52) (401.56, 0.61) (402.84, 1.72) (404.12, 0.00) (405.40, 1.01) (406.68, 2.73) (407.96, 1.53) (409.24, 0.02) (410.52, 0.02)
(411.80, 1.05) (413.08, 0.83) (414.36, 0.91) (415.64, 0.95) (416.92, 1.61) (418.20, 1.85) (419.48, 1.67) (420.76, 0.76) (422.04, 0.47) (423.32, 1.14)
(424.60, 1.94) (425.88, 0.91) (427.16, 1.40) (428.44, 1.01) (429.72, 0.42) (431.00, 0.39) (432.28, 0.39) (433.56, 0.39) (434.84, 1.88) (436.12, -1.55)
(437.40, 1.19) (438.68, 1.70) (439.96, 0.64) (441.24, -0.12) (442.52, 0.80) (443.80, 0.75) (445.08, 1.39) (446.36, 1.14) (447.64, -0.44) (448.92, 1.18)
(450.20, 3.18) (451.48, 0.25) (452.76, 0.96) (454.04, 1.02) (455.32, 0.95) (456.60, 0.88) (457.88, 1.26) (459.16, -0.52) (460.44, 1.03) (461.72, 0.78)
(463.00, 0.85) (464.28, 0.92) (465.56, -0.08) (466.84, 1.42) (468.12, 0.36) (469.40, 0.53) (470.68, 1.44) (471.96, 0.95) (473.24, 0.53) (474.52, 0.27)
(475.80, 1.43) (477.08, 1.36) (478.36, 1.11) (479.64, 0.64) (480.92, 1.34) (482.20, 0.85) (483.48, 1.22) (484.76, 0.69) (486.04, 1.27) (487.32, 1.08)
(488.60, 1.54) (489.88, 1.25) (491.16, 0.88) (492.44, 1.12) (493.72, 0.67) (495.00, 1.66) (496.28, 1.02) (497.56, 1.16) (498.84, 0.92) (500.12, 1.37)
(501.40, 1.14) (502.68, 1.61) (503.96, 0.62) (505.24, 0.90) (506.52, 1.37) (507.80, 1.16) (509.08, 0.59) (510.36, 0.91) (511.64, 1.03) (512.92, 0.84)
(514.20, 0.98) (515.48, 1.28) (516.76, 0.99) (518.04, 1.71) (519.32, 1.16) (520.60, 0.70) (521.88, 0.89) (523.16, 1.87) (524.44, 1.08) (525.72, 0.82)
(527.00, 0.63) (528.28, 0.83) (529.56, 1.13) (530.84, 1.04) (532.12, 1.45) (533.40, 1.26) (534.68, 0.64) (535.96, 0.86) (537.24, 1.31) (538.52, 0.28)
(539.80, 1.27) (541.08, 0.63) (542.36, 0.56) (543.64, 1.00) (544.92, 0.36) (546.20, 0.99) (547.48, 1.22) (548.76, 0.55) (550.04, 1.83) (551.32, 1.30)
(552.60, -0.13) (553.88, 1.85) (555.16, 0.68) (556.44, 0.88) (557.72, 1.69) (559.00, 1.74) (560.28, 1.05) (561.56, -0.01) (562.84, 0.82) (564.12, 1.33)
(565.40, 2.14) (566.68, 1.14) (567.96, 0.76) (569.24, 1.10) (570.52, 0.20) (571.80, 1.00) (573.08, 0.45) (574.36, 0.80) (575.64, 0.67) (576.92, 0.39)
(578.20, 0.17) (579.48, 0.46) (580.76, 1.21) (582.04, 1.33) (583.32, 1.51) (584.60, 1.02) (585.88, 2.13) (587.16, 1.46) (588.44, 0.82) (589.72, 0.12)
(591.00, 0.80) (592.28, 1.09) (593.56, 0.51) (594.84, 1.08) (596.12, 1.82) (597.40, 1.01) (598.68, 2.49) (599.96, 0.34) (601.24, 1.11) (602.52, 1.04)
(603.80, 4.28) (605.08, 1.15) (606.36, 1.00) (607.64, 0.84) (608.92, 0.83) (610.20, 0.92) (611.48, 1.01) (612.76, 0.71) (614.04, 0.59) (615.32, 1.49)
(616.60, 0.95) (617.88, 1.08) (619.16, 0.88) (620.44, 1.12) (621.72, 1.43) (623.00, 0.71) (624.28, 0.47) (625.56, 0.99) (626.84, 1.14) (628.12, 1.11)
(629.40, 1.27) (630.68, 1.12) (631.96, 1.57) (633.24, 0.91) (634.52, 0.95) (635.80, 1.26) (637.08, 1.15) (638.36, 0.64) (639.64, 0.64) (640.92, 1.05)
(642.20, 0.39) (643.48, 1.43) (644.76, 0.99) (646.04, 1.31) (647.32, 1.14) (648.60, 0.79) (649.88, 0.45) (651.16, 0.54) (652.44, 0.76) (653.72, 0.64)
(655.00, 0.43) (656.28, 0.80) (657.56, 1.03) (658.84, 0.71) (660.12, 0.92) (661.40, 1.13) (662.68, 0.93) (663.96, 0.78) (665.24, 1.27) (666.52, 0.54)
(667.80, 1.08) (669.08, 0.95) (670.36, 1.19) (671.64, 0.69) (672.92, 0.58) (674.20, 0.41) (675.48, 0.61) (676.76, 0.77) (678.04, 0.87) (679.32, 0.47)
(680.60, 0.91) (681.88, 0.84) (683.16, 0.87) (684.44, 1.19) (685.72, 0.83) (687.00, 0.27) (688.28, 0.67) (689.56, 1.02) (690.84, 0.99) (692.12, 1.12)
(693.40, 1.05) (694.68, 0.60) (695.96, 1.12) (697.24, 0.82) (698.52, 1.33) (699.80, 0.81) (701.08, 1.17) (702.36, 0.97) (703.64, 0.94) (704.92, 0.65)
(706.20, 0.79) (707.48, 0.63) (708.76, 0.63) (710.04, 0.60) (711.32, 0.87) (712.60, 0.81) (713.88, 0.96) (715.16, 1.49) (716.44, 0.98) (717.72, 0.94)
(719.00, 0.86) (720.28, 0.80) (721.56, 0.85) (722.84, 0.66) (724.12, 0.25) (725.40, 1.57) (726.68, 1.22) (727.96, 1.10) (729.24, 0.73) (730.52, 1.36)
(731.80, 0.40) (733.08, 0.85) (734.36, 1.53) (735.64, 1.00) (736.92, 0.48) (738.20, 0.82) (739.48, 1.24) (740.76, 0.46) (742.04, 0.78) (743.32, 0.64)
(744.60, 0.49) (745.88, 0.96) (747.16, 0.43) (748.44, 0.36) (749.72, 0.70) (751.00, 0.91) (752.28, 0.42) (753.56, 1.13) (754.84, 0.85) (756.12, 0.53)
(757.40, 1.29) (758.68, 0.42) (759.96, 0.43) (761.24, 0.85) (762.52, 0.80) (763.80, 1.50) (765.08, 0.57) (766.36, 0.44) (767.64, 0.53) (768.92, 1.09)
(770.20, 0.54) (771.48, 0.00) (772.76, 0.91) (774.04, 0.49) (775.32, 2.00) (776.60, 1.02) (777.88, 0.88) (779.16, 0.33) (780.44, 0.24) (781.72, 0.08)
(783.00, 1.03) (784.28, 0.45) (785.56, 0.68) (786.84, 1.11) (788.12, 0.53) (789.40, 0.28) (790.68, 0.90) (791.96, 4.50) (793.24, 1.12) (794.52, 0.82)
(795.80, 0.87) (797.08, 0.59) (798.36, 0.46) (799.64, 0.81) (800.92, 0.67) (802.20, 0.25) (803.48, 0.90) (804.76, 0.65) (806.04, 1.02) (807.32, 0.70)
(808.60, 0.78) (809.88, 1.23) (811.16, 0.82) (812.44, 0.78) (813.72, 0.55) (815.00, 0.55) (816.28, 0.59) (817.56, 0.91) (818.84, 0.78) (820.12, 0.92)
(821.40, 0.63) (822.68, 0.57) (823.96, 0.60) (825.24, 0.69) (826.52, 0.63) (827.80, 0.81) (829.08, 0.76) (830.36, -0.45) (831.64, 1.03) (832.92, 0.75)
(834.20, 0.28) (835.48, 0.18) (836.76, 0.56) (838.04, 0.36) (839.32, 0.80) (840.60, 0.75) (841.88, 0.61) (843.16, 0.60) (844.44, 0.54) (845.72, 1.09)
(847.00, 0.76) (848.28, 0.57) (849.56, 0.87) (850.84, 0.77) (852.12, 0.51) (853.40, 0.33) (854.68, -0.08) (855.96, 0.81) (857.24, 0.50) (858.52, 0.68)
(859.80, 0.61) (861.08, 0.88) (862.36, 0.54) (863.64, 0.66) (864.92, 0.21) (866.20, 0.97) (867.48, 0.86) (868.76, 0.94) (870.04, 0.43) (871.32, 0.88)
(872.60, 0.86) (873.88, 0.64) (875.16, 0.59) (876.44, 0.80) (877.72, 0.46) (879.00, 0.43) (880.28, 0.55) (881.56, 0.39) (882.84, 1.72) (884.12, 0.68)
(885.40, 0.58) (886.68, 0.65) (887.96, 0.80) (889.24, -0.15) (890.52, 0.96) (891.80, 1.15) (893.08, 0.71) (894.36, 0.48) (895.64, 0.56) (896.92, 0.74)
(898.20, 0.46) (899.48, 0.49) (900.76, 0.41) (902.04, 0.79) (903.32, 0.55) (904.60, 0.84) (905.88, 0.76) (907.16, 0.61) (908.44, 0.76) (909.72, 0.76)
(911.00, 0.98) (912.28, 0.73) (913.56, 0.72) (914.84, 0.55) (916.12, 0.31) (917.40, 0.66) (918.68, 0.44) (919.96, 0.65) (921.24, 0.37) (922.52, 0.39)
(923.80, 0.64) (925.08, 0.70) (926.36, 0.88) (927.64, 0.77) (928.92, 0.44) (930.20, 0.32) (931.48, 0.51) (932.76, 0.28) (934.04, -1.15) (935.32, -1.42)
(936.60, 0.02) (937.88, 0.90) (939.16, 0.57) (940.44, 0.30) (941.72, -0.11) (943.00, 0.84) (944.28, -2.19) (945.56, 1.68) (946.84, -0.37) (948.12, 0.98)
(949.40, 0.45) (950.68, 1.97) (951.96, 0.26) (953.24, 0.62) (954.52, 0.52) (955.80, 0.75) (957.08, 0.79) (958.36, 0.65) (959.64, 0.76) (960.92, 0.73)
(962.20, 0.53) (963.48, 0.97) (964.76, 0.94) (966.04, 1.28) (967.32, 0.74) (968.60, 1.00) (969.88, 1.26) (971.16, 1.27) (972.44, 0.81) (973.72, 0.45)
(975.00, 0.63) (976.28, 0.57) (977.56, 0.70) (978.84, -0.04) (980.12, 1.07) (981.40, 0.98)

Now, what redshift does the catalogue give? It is 0.21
